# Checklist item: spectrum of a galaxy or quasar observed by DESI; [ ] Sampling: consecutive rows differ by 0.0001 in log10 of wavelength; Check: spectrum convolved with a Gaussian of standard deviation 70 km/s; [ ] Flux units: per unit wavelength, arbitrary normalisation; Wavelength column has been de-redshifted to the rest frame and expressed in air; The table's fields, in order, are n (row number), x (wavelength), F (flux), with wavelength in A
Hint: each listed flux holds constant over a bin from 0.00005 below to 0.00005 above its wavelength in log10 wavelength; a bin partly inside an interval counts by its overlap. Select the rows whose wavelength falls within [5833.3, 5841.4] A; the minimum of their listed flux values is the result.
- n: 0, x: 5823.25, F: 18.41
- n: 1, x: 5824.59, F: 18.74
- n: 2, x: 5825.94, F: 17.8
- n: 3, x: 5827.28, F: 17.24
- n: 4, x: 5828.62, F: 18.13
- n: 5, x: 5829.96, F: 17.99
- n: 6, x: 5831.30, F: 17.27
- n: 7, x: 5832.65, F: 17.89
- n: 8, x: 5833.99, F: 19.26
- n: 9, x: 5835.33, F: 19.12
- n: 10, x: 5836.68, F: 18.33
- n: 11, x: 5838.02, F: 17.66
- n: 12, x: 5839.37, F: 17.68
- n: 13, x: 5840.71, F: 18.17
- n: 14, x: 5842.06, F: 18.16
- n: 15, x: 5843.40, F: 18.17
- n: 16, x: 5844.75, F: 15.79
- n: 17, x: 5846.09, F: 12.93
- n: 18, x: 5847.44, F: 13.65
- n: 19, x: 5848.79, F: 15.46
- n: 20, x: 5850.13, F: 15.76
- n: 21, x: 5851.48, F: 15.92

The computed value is 17.66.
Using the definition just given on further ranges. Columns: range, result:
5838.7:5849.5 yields 12.93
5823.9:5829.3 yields 17.24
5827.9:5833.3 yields 17.27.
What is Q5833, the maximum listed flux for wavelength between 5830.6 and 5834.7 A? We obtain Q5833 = 19.26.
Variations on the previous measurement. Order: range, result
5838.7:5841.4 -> 18.17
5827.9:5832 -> 18.13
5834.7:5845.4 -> 19.12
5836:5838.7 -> 18.33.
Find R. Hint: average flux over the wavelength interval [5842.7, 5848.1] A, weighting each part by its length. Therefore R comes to 15.2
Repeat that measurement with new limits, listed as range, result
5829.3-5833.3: 17.7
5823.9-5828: 17.9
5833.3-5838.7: 18.6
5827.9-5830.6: 18.1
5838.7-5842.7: 18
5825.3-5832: 17.7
